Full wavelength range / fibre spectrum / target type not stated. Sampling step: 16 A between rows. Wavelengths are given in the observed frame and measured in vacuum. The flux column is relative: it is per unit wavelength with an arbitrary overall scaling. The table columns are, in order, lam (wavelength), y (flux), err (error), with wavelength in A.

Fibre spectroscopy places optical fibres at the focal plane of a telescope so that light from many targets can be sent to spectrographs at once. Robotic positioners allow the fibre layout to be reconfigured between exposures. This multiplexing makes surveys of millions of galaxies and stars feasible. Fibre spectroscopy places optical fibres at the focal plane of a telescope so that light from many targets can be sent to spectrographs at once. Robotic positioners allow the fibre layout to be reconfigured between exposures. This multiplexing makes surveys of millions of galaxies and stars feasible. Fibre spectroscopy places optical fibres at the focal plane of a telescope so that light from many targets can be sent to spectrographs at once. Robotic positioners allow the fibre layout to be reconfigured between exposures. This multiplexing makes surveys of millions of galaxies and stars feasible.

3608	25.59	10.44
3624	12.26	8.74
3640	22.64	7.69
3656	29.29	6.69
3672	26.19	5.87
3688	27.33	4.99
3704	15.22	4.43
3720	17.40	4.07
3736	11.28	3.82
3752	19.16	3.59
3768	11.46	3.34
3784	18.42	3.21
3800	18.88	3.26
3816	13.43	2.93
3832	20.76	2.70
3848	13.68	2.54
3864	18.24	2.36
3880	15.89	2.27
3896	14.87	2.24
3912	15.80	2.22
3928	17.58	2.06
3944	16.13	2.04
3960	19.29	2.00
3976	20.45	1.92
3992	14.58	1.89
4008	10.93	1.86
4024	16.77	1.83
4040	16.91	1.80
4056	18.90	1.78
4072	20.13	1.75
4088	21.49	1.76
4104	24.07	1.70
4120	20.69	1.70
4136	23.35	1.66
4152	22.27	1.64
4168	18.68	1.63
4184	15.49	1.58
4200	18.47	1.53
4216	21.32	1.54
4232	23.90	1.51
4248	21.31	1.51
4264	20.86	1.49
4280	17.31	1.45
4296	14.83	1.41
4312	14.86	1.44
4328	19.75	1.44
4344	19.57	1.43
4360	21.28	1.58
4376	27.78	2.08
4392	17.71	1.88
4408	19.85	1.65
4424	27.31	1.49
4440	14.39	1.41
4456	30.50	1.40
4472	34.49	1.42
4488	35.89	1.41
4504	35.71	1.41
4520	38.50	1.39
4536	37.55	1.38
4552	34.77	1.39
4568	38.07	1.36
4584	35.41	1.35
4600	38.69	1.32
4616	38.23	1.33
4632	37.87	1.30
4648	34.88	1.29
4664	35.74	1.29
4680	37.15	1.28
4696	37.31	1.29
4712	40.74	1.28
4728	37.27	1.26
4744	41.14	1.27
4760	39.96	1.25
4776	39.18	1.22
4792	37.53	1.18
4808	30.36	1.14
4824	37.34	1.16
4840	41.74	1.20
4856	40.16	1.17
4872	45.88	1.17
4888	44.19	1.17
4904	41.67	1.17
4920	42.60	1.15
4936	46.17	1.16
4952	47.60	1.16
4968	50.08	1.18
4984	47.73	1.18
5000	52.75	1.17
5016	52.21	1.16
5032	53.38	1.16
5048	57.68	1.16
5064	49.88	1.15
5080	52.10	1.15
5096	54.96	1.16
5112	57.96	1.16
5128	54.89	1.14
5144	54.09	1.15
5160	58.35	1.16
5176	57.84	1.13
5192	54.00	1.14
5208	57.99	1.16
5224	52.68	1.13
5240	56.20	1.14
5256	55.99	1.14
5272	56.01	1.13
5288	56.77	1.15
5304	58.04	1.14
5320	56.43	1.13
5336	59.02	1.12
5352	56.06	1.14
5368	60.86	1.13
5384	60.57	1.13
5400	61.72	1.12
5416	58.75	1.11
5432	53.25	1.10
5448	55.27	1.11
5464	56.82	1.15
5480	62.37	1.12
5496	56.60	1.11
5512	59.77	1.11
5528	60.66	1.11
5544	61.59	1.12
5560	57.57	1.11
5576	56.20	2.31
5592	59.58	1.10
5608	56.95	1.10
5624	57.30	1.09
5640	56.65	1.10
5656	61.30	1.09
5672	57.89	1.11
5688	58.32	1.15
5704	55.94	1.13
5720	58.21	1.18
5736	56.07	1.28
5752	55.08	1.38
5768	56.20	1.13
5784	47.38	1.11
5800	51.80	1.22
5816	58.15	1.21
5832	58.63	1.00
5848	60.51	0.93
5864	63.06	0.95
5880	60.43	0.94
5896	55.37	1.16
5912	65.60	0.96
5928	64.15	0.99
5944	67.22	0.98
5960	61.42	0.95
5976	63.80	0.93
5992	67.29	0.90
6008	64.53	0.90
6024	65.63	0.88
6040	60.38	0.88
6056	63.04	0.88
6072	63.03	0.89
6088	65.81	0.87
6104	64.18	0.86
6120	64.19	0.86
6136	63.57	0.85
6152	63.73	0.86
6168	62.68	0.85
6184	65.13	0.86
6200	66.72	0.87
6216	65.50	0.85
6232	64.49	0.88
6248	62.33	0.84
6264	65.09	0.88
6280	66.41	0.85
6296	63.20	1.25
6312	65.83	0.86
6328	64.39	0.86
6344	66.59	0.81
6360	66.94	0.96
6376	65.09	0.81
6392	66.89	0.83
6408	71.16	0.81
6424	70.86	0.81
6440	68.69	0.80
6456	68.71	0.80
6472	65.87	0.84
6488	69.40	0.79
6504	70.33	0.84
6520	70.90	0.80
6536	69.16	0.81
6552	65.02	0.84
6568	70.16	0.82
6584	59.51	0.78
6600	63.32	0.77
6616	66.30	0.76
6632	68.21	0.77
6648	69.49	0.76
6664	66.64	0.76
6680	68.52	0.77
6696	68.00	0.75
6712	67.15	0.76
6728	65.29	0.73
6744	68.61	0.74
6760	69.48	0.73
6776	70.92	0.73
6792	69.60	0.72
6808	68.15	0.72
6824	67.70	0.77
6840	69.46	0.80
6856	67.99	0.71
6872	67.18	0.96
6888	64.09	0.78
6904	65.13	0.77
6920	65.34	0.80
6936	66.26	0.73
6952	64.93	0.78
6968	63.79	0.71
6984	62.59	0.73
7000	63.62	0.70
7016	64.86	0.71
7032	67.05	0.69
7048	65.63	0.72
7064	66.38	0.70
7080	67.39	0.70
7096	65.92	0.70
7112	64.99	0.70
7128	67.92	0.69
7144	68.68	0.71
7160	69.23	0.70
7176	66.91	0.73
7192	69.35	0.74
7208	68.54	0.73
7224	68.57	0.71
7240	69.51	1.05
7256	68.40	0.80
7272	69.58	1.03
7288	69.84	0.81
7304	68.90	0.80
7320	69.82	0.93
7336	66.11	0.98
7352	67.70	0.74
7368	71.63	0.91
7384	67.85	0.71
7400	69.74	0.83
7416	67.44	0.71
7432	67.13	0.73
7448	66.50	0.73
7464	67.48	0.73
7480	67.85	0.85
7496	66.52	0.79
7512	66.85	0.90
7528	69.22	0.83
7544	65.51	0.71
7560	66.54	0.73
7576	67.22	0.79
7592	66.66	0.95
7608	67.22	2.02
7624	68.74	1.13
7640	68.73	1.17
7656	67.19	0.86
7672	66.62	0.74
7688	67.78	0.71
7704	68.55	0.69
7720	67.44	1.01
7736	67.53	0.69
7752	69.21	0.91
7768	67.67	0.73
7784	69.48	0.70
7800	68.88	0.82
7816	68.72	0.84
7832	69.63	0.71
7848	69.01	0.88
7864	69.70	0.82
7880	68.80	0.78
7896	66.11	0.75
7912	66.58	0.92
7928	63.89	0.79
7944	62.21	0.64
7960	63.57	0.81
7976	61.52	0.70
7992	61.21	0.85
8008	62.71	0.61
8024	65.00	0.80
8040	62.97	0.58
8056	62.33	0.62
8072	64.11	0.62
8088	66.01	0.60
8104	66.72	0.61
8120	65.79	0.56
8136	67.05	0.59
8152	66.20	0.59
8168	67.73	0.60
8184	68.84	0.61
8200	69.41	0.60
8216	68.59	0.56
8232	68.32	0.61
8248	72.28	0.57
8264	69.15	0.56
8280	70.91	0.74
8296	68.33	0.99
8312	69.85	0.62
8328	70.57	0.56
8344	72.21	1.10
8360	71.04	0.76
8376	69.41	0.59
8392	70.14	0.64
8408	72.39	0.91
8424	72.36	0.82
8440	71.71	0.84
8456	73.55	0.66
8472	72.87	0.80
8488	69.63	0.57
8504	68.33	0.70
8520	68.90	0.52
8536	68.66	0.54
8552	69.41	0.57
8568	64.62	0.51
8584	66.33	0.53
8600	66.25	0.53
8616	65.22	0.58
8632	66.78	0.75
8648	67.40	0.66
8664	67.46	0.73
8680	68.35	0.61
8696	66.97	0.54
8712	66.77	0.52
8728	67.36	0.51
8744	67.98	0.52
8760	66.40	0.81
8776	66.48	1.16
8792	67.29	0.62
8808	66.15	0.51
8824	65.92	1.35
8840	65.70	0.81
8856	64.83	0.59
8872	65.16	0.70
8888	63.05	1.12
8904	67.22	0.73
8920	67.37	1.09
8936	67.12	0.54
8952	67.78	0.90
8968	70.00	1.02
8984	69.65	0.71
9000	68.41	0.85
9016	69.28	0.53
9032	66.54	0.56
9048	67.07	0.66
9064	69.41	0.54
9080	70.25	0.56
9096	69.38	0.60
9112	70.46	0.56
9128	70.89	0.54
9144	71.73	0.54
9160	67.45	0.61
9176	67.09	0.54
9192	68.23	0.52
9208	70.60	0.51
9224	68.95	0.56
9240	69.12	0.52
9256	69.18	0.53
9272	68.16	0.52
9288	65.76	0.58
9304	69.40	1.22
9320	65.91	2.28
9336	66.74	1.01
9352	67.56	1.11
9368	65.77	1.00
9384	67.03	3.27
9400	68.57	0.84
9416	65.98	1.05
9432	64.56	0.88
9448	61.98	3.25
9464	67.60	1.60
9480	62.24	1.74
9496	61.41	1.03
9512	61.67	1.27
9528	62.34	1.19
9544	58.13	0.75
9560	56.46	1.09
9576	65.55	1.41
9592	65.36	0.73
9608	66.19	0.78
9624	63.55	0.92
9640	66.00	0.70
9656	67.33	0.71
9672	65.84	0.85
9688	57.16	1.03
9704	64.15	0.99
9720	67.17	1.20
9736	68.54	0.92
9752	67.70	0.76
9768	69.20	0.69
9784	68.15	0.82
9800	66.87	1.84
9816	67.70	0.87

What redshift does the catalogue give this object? 0.118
